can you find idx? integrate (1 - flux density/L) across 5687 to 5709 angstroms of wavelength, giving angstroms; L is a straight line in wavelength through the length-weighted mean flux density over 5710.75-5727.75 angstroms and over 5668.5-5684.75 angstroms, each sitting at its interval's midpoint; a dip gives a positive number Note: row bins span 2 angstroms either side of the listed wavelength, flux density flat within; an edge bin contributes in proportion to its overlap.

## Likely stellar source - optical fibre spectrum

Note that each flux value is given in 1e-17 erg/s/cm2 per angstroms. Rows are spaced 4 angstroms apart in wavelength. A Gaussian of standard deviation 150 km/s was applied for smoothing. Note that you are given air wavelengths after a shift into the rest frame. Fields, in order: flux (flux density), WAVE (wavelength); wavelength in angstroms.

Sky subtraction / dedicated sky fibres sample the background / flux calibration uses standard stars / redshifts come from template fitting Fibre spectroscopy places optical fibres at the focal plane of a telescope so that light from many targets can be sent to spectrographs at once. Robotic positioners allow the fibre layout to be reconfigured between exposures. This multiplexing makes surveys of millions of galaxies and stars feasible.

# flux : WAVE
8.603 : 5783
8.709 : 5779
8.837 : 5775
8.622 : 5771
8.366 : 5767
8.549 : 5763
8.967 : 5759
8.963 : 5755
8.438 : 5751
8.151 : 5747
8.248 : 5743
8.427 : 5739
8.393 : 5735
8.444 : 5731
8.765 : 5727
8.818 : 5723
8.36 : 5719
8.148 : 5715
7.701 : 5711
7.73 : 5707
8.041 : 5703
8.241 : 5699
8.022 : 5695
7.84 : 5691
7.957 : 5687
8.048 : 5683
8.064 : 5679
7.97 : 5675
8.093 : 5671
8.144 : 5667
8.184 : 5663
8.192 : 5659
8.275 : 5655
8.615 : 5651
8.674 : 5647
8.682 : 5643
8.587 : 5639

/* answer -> 0.7 angstroms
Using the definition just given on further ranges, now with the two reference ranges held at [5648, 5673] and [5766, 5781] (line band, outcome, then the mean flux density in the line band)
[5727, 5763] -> 0.1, 8.52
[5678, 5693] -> 0.7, 7.97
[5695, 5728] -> 1.0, 8.2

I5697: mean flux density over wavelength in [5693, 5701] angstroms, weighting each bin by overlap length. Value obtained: 8.13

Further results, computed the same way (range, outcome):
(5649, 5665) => 8.32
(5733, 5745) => 8.36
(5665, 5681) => 8.07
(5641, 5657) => 8.56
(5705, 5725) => 8.15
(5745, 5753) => 8.29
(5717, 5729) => 8.65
